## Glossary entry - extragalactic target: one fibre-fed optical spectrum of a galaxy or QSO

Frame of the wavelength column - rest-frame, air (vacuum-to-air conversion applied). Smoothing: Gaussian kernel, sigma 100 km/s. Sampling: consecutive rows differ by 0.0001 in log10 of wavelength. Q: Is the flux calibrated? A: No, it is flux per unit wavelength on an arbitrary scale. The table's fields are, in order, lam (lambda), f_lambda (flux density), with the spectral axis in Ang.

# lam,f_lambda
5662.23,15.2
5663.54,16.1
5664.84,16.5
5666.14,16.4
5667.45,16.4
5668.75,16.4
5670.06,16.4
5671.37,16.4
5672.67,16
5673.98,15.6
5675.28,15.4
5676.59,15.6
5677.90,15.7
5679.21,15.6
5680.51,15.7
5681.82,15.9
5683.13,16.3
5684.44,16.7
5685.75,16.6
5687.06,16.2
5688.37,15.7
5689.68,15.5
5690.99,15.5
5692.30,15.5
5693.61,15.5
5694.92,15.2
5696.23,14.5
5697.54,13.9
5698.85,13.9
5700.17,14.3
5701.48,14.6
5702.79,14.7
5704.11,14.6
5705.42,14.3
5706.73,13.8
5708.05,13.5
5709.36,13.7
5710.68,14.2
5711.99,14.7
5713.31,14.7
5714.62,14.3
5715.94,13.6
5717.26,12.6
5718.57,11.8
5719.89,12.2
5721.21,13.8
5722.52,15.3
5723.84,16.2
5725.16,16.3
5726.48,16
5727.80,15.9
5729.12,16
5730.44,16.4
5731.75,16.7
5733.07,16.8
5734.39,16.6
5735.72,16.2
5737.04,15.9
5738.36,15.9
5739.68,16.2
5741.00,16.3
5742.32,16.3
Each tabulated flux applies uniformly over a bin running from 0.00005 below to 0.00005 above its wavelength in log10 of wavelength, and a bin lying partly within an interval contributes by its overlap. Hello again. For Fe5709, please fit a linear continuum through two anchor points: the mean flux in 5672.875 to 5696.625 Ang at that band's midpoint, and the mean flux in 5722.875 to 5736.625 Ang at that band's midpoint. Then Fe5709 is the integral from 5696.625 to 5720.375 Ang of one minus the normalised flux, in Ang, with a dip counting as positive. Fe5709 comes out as 3.2 Ang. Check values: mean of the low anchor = 15.7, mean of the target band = 13.9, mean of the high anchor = 16.3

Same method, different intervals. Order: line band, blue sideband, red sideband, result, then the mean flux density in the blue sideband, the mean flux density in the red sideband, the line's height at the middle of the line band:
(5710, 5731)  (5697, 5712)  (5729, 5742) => 0.9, 14.2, 16.3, 15.3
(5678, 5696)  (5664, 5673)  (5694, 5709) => -0.7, 16.4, 14.3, 15.2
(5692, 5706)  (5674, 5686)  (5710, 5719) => 0.1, 15.9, 13.7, 14.7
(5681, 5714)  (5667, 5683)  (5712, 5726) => 0.1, 15.9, 14.1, 15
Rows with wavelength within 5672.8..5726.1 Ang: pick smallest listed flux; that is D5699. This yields 11.8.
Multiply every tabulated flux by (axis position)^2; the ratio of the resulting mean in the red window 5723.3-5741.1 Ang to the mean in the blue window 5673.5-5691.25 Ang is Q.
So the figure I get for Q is 1.04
